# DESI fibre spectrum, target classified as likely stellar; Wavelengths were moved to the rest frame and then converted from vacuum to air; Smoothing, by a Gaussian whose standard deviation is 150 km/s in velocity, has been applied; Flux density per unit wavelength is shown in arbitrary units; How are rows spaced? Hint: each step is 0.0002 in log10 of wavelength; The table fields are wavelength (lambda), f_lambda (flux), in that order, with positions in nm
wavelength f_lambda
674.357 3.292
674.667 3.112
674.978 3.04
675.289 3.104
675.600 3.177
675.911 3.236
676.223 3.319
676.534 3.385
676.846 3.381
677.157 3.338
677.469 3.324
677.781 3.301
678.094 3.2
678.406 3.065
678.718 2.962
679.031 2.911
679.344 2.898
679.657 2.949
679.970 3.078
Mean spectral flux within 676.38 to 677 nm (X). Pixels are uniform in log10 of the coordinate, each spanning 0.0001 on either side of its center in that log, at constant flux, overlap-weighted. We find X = 3.38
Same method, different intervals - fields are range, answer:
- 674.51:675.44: 3.09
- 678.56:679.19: 2.94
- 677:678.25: 3.29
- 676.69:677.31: 3.36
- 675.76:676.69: 3.31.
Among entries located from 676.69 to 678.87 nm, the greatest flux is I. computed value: 3.381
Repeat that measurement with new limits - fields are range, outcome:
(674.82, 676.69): 3.385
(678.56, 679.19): 2.962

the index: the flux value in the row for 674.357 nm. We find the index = 3.292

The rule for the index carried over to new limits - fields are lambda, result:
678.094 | 3.2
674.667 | 3.112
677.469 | 3.324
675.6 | 3.177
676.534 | 3.385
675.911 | 3.236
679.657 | 2.949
